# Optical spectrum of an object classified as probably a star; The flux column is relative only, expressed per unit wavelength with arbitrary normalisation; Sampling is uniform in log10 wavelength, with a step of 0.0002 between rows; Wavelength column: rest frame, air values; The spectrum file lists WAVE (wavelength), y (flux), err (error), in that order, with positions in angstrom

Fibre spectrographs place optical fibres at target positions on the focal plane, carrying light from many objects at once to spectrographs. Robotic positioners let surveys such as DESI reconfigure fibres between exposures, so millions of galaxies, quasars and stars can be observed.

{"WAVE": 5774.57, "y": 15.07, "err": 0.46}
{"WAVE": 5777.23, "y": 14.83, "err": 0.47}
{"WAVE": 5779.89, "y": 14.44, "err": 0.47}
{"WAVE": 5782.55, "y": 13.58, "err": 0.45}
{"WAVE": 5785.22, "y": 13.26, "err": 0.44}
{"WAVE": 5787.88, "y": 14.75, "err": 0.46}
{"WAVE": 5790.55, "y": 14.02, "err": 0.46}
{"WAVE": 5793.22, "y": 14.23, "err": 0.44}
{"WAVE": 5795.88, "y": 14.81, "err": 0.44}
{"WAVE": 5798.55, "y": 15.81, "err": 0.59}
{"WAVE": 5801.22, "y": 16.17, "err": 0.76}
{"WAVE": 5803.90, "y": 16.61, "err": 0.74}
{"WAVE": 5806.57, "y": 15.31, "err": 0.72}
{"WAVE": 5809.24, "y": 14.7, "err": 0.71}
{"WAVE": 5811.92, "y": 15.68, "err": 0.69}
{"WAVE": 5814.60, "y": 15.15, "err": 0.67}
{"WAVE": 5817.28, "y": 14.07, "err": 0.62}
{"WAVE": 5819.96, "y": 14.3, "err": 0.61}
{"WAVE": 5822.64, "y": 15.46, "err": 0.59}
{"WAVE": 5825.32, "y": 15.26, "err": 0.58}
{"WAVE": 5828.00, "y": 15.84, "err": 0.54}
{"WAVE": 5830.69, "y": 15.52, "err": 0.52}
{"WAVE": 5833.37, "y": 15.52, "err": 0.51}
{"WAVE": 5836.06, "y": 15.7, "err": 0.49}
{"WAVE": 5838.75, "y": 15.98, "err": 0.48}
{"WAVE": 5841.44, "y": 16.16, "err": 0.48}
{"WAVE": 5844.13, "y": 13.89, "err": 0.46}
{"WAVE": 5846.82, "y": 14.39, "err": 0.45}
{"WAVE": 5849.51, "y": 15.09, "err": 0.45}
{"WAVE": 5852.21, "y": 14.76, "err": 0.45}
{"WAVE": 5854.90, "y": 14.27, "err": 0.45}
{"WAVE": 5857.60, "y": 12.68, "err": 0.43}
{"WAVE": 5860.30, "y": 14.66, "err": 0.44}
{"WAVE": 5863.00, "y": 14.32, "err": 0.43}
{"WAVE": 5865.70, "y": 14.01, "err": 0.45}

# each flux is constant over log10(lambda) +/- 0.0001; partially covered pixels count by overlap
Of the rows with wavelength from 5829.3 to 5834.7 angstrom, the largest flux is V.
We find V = 15.52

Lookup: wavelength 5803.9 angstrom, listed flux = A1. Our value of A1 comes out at 16.61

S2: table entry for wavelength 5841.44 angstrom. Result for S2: 16.16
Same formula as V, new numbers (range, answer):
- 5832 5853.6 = 16.16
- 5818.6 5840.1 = 15.98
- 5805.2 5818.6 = 15.68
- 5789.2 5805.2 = 16.61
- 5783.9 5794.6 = 14.75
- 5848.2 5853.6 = 15.09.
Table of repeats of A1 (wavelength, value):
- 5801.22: 16.17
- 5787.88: 14.75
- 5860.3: 14.66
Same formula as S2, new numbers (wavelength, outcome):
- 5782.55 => 13.58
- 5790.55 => 14.02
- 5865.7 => 14.01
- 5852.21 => 14.76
